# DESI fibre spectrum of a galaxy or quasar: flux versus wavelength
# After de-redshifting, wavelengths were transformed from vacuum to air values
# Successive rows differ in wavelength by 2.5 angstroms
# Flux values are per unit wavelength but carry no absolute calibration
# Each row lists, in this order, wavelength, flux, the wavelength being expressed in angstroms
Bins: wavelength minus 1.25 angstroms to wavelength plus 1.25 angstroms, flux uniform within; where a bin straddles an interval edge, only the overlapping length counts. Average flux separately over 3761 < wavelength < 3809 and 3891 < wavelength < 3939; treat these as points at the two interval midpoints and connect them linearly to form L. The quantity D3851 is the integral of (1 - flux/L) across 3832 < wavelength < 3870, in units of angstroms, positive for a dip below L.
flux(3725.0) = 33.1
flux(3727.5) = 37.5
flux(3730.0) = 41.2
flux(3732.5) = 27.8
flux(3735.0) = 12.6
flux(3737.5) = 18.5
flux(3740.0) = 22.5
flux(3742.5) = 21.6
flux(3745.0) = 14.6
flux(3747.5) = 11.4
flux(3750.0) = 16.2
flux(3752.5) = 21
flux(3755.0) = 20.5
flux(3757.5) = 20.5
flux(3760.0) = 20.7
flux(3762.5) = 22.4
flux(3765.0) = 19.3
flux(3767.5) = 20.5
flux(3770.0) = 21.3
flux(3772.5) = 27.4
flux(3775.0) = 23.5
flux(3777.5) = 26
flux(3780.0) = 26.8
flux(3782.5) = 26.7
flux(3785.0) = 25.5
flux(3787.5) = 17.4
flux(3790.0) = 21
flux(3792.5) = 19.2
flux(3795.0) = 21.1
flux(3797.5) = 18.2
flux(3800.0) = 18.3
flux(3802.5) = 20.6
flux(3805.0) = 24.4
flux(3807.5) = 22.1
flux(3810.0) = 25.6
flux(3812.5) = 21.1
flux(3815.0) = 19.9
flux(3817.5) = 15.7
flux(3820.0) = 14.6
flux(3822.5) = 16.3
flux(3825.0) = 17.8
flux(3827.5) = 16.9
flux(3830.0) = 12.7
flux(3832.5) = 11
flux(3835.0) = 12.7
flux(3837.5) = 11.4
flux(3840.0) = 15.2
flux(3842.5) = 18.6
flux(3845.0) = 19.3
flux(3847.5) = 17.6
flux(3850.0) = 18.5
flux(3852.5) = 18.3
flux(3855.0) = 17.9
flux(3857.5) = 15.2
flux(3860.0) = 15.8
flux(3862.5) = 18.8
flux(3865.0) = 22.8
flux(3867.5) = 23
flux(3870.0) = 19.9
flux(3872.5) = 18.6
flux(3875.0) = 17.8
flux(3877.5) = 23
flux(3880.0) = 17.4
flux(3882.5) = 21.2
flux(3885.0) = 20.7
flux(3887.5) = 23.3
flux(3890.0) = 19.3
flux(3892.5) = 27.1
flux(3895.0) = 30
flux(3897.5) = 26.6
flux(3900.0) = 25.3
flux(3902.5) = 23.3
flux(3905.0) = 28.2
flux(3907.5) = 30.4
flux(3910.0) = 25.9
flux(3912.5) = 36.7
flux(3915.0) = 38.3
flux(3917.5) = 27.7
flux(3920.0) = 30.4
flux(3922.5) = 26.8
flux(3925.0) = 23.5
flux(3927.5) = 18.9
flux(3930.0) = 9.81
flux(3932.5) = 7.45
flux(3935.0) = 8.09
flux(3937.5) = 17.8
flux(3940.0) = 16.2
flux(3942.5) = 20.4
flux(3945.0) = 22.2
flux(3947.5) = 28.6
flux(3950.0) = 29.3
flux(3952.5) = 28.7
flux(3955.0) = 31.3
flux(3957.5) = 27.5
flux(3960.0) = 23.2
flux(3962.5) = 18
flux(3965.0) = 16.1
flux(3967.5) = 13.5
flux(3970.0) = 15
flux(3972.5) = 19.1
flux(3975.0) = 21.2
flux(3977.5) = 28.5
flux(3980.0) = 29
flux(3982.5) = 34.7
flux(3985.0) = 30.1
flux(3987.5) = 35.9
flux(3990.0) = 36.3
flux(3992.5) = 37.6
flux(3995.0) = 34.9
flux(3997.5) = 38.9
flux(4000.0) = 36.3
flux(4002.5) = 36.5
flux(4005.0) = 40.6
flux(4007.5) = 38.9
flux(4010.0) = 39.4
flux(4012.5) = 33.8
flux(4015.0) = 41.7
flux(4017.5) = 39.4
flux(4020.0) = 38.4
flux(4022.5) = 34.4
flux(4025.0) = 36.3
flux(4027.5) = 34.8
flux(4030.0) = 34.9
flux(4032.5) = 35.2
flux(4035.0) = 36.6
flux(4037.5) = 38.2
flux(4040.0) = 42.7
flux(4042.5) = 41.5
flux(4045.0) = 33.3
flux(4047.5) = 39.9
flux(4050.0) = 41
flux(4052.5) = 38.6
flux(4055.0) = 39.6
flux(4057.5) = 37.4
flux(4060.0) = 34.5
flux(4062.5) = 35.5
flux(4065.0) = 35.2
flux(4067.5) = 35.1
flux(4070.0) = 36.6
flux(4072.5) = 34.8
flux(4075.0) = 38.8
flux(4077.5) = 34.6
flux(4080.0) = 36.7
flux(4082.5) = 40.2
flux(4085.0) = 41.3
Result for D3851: 9.8 angstroms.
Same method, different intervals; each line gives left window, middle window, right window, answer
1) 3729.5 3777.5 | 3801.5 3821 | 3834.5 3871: -1.45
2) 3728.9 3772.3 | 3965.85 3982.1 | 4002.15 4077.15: 5.83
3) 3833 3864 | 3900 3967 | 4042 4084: 2.27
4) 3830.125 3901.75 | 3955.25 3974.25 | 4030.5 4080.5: 5.97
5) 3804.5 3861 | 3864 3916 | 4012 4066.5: -3.74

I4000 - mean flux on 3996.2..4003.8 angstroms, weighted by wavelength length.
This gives 37.2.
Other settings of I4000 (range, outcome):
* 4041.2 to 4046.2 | 37.5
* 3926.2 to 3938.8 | 12.5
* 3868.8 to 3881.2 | 19.3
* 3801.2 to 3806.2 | 22.4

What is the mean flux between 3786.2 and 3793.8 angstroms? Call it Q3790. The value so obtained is 19.3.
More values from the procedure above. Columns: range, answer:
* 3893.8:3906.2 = 26.7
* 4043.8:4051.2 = 38.1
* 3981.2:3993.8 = 34.9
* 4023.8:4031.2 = 35.3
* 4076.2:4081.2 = 35.7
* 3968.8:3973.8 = 17.1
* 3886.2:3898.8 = 25.2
